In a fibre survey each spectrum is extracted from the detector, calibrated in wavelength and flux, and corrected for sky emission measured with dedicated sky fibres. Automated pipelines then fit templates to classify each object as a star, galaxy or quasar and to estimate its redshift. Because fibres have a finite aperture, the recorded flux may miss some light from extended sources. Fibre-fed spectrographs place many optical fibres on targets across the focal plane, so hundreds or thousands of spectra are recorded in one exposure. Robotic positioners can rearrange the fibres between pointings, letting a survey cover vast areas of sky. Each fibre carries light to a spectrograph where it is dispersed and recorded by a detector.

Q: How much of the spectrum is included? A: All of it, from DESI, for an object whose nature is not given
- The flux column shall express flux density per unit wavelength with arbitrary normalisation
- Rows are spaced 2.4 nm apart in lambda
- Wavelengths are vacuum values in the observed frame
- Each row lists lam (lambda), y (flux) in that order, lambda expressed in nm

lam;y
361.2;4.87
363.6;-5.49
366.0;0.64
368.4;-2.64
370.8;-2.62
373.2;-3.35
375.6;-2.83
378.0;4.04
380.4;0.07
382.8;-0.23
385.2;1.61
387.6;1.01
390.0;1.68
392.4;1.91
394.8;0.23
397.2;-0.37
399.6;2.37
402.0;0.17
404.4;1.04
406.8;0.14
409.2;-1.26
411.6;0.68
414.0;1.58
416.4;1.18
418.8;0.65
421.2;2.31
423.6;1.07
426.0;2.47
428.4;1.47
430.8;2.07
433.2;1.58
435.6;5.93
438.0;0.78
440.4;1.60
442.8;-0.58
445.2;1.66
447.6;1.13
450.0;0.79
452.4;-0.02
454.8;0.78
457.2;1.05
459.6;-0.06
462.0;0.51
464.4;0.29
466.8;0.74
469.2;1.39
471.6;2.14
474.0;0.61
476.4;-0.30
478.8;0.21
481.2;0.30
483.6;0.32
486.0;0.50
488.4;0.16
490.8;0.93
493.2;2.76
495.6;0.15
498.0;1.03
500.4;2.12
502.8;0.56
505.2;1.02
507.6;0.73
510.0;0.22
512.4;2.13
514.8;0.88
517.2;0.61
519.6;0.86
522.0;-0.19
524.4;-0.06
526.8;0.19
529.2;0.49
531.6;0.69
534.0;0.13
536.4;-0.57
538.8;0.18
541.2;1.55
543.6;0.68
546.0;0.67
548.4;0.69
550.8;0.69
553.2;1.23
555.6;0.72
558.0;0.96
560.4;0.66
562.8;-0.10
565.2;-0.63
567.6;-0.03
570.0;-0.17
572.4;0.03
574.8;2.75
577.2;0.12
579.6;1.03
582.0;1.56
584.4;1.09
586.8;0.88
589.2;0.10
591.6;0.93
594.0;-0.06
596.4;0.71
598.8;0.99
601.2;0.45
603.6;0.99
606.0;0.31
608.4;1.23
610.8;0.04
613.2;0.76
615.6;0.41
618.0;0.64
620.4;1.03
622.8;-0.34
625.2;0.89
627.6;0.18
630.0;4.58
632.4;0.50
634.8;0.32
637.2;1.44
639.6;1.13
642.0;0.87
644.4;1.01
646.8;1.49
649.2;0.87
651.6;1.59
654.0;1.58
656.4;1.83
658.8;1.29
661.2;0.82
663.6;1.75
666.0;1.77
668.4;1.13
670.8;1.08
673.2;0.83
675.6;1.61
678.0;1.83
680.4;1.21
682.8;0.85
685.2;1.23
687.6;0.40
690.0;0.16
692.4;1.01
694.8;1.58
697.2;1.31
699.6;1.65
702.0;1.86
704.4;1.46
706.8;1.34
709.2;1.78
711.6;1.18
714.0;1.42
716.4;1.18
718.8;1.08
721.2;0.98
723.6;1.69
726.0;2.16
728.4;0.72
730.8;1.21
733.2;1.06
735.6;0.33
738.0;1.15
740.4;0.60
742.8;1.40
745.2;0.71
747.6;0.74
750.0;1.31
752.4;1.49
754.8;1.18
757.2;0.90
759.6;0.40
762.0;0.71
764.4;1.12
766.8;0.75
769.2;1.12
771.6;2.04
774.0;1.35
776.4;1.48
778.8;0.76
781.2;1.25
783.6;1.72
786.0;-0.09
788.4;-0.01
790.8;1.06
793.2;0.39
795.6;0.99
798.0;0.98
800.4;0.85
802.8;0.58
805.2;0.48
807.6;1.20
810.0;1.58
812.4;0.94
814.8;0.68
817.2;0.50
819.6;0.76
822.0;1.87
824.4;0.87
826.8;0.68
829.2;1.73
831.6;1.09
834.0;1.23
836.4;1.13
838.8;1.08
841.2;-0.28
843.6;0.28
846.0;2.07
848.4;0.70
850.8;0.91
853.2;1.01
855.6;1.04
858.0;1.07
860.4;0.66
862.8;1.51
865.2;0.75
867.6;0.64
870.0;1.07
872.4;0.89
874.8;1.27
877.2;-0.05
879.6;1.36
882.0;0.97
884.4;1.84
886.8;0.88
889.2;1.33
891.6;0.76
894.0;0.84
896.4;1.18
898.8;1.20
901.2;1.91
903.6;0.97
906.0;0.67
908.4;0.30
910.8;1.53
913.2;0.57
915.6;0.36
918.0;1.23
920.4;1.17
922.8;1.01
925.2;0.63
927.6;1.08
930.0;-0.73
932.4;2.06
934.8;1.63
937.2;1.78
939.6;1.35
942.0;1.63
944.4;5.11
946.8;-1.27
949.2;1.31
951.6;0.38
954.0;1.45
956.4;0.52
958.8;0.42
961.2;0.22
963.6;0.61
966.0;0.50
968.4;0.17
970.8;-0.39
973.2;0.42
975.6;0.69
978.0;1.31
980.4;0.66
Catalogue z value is 0.689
